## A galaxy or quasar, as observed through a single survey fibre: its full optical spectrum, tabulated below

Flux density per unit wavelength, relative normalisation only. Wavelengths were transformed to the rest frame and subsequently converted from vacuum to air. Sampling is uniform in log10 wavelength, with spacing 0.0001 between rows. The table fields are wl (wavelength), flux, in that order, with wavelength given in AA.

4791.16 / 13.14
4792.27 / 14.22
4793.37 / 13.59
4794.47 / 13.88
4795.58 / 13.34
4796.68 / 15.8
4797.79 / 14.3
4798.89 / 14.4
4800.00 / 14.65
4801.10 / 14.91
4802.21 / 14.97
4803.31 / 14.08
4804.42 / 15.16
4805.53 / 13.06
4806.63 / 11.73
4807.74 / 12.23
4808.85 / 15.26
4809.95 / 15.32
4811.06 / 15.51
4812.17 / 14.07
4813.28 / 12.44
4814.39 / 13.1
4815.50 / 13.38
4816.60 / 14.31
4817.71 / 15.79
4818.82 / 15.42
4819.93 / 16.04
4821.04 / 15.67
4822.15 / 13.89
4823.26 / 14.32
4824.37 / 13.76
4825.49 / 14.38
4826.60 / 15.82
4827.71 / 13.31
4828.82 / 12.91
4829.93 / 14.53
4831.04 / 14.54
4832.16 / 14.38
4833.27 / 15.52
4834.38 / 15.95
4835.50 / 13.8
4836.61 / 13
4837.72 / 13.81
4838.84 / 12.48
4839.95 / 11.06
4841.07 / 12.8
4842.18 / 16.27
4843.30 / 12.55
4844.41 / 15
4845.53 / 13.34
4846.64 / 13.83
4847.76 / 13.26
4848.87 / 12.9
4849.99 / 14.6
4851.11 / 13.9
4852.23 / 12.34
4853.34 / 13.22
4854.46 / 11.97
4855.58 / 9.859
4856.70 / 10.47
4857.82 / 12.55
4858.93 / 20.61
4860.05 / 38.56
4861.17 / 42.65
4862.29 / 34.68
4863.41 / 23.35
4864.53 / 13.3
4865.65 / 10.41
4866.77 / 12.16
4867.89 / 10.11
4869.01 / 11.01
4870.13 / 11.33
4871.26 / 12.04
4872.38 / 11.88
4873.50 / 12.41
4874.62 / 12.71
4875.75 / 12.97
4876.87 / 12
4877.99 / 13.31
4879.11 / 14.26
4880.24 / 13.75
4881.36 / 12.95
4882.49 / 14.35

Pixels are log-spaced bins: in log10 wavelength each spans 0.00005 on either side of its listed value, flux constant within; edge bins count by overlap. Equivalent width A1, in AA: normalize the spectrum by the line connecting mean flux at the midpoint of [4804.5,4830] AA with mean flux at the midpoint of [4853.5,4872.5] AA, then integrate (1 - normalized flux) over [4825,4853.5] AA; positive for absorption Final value 3.46 AA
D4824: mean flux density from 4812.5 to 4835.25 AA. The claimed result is 14.5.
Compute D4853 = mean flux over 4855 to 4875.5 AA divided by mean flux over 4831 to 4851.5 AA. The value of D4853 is 1.24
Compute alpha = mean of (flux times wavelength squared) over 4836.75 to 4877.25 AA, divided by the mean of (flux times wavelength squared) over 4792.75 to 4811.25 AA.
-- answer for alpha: 1.10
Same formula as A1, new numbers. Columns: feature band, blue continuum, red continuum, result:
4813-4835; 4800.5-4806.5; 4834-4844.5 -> -1.0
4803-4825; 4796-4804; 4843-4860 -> 0.5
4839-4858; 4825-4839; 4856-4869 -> 4.9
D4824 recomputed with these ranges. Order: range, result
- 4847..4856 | 12.8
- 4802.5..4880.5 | 14.8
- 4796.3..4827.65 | 14.4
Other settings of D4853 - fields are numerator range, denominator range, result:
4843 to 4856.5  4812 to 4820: 0.91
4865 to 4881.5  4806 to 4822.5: 0.85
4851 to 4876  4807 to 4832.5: 1.14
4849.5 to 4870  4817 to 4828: 1.17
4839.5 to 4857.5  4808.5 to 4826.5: 0.89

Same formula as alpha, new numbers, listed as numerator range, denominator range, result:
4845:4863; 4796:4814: 1.30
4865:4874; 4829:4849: 0.84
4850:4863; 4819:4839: 1.40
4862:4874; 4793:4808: 1.05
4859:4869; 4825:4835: 1.55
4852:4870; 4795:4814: 1.29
